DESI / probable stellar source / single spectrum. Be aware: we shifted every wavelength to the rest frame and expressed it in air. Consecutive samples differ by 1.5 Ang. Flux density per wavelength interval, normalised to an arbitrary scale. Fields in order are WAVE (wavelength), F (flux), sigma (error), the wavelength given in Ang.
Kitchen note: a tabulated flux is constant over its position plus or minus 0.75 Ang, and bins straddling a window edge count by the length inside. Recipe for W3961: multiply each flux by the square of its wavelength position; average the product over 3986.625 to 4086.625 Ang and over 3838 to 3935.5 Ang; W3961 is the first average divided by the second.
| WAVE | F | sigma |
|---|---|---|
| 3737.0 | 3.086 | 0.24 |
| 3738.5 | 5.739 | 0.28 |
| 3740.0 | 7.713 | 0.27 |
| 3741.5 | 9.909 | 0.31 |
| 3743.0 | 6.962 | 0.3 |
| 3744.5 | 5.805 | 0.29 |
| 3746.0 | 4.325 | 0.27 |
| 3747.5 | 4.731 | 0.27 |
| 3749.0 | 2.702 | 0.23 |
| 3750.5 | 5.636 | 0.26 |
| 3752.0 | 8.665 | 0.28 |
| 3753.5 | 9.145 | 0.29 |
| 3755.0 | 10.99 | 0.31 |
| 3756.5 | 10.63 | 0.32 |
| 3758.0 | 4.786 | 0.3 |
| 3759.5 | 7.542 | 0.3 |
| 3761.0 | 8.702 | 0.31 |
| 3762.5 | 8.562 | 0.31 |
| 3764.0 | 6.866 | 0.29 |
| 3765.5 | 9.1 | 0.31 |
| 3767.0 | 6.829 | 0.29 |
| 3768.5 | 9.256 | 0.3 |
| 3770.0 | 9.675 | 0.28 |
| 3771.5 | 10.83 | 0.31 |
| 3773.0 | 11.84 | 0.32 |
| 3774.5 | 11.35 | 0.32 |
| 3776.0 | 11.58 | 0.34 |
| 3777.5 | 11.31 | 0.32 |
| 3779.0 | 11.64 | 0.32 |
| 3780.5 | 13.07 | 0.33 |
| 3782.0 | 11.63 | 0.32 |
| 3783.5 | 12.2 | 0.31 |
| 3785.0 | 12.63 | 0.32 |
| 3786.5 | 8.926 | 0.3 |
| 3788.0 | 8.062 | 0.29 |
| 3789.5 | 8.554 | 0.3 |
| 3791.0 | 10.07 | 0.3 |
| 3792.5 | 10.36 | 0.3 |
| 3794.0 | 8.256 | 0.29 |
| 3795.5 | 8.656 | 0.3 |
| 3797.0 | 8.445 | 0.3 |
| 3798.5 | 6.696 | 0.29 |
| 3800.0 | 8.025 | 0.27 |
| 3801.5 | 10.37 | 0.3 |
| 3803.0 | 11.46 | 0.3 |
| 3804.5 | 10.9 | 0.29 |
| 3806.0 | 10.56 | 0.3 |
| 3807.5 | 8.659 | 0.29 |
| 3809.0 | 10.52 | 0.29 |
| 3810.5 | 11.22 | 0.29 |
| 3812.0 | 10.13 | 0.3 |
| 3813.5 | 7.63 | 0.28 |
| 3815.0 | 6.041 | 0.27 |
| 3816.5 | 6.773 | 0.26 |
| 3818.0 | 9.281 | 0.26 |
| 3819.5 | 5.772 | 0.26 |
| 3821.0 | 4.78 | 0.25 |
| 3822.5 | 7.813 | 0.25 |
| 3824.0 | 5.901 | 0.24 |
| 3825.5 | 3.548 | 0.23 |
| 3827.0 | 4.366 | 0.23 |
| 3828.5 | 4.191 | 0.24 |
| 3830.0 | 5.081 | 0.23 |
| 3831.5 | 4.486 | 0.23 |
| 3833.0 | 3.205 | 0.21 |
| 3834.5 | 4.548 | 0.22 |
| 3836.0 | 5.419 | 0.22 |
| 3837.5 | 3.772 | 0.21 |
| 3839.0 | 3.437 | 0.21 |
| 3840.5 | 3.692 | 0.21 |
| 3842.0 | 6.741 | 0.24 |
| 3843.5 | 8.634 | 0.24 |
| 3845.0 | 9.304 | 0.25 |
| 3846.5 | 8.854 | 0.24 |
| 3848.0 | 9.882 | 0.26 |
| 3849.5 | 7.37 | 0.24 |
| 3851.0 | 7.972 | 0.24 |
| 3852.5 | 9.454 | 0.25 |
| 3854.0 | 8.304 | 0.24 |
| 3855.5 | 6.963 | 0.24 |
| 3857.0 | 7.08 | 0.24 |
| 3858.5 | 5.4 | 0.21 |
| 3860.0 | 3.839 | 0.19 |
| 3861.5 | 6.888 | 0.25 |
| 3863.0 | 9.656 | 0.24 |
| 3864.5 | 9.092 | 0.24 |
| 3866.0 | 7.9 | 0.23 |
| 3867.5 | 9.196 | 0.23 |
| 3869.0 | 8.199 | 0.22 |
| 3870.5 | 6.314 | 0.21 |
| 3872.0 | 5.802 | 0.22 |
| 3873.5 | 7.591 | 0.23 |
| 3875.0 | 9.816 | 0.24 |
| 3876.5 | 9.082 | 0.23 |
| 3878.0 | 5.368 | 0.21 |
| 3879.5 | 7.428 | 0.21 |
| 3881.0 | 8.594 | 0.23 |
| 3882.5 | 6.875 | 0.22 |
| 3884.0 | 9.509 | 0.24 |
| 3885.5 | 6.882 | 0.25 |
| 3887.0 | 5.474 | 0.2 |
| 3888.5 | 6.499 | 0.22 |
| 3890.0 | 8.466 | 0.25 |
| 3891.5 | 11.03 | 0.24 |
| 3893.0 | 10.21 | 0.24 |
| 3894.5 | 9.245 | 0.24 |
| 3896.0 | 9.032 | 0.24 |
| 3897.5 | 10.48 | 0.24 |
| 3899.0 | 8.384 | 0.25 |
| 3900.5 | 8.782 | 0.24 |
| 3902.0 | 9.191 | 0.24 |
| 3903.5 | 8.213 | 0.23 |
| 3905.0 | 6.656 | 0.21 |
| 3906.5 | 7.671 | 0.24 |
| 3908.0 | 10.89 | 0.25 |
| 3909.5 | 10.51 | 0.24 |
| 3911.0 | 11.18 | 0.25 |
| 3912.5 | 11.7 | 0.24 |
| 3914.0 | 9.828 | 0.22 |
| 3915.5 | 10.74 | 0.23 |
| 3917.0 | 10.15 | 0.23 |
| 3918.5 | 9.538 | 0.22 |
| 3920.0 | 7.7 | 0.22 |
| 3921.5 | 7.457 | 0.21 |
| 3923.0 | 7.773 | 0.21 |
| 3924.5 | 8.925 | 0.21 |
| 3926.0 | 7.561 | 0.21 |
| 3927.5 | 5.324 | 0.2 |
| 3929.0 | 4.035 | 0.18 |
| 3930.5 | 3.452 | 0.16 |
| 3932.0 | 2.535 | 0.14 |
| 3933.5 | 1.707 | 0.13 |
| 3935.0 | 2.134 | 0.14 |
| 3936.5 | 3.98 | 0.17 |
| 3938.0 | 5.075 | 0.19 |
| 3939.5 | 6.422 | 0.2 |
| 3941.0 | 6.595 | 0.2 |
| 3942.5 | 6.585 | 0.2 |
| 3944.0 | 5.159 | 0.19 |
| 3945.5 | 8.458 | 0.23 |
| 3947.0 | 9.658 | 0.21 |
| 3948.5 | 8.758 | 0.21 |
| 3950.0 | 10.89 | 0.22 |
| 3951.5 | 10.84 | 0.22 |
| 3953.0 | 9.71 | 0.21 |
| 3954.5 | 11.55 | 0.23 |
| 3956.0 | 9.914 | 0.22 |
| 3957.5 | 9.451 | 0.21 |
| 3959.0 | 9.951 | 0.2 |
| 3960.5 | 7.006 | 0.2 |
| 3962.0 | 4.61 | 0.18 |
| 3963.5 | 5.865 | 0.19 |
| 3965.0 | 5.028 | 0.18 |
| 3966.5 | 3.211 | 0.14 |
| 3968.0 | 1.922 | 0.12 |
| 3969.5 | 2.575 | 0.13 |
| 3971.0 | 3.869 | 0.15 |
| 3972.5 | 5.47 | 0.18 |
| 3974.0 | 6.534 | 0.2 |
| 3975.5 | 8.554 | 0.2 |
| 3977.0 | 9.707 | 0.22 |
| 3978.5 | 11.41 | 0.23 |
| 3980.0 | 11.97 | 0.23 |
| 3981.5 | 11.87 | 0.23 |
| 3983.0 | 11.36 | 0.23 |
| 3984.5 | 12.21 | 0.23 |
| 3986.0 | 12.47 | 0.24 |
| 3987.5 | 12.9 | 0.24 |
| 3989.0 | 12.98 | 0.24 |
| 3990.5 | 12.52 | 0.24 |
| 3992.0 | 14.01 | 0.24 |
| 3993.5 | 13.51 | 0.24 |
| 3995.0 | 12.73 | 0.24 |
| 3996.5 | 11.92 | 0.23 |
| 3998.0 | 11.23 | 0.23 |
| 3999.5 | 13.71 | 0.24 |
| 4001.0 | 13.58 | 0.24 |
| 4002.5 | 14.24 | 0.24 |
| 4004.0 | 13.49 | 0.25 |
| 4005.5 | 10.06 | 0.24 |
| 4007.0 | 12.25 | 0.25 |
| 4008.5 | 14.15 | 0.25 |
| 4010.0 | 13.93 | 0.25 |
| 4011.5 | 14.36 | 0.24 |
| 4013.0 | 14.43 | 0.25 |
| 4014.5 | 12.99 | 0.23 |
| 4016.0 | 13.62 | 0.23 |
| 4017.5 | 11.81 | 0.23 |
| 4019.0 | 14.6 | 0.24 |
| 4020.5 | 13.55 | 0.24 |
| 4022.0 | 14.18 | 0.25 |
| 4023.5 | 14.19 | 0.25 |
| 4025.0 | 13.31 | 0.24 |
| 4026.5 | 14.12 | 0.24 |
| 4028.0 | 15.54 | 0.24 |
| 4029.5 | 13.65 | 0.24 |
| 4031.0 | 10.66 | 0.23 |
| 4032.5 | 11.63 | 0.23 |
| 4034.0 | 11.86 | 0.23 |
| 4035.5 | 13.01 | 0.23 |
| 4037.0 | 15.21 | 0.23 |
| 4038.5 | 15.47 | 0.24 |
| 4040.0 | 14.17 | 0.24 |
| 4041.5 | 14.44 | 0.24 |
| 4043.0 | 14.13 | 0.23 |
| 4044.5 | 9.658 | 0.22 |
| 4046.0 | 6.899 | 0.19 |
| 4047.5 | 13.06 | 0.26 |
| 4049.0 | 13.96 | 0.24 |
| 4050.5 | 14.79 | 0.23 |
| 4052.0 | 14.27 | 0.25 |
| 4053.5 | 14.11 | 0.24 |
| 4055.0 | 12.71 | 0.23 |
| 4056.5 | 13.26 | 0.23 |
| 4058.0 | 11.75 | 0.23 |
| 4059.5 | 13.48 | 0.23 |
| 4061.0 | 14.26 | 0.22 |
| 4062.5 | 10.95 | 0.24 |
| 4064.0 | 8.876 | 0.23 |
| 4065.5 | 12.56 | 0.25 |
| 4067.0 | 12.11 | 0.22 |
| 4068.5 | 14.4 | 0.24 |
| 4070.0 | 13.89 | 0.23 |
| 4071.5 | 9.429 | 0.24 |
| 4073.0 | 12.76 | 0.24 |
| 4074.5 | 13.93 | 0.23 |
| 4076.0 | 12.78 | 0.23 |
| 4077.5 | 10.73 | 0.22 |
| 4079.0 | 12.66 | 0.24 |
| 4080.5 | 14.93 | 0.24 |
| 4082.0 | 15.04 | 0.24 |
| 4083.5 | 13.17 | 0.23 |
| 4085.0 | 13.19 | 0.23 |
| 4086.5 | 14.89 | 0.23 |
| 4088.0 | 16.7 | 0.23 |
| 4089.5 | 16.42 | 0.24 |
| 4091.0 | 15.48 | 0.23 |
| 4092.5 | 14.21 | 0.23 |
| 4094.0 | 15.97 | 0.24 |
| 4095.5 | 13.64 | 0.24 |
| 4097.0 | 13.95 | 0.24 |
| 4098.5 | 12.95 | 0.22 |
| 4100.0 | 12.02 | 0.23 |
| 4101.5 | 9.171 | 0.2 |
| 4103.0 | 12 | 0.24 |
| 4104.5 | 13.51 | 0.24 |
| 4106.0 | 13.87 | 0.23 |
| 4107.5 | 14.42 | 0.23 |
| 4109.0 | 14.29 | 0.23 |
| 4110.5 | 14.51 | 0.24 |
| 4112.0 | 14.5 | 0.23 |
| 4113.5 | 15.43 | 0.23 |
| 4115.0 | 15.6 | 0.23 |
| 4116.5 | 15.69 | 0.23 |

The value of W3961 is 1.8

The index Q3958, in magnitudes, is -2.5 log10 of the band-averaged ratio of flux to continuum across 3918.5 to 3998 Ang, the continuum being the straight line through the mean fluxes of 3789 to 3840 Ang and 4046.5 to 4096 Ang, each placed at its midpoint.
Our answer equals 0.32 mag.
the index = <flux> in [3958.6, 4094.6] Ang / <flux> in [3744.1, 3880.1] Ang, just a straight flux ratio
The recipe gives 1.52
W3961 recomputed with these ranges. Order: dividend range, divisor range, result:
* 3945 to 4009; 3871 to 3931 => 1.24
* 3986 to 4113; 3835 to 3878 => 2.00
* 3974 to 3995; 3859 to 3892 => 1.63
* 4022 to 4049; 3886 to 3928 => 1.57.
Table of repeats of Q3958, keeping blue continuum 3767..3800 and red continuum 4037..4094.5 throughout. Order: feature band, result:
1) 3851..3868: 0.40 mag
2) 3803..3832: 0.38 mag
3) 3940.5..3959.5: 0.31 mag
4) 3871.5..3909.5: 0.33 mag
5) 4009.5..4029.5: -0.09 mag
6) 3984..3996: -0.04 mag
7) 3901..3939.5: 0.50 mag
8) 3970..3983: 0.38 mag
